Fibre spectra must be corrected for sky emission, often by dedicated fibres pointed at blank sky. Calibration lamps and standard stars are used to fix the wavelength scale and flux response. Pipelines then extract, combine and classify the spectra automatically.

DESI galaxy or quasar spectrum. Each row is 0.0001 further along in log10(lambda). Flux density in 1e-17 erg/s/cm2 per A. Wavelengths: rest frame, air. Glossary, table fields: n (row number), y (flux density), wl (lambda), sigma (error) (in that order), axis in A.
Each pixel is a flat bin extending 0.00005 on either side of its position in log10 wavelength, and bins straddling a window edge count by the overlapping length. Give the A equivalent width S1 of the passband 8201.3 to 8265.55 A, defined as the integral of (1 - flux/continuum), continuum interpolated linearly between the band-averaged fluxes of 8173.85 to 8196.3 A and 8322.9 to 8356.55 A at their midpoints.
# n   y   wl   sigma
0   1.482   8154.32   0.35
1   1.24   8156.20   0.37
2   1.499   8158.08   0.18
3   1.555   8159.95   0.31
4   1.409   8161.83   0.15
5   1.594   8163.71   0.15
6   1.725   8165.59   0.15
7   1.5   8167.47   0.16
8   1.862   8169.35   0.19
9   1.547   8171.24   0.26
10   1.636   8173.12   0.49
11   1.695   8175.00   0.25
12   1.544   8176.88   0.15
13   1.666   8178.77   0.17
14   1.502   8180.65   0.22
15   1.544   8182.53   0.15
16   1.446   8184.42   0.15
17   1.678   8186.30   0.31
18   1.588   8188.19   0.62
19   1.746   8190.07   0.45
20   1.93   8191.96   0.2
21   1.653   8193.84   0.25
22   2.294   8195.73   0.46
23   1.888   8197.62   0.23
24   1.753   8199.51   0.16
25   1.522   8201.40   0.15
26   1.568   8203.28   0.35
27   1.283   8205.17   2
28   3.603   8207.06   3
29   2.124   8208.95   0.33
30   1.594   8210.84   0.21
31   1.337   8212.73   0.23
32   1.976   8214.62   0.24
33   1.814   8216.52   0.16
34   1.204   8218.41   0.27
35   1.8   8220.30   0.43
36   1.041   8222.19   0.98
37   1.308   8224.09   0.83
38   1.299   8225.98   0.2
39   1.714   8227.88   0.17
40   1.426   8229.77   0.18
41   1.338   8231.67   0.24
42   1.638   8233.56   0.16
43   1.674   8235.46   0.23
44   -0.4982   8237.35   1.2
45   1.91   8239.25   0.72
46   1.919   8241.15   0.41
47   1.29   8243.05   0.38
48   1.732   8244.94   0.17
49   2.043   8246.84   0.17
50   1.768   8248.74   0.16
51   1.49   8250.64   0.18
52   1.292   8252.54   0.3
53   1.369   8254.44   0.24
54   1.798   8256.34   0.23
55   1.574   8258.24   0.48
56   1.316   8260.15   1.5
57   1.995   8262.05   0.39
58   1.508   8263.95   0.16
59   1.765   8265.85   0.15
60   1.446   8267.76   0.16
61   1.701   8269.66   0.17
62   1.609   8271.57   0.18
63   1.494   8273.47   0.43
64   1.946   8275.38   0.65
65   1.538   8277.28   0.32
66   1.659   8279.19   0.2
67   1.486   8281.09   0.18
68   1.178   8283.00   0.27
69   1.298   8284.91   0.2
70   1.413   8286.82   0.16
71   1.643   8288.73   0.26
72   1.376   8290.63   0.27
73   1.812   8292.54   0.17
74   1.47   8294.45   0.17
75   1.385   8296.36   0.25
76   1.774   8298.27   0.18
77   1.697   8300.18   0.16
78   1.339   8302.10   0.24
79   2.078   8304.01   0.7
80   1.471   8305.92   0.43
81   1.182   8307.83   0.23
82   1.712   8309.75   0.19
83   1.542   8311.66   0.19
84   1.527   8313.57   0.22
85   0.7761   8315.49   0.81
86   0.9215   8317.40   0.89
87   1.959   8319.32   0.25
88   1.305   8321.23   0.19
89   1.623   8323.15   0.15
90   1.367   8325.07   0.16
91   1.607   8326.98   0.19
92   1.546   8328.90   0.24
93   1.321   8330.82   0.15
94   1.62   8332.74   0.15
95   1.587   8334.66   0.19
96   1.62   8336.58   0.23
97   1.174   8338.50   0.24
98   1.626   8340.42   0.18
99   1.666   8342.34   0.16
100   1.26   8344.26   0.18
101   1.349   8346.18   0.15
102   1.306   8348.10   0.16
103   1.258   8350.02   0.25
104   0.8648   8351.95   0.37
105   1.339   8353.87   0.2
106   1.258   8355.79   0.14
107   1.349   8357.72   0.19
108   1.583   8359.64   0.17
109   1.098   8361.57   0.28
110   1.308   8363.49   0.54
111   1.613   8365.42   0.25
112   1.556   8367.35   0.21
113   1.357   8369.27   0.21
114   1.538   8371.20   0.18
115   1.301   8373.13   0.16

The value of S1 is 0.5 A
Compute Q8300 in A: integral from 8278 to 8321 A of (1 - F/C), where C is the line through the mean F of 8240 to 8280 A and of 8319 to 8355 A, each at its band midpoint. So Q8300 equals 1.29 A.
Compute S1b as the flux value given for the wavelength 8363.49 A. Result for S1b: 1.308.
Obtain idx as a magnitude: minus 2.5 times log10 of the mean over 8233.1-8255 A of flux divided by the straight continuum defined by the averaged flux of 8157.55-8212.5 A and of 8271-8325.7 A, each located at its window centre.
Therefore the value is 0.10 mag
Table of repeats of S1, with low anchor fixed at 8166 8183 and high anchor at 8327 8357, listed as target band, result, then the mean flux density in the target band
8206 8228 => -2.4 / 1.73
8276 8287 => 0.2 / 1.45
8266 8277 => -1.2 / 1.64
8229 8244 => 1.9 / 1.34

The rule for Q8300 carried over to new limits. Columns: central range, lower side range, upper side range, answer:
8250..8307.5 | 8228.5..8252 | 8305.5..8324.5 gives -4.9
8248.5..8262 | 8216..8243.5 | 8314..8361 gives -1.4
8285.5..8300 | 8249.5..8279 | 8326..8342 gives 0.1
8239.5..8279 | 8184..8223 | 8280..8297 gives -1.9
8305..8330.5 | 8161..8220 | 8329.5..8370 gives 0.5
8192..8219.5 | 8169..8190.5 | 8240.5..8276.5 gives -3.6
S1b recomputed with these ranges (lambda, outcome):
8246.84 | 2.043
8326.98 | 1.607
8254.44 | 1.369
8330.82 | 1.321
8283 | 1.178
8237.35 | -0.4982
